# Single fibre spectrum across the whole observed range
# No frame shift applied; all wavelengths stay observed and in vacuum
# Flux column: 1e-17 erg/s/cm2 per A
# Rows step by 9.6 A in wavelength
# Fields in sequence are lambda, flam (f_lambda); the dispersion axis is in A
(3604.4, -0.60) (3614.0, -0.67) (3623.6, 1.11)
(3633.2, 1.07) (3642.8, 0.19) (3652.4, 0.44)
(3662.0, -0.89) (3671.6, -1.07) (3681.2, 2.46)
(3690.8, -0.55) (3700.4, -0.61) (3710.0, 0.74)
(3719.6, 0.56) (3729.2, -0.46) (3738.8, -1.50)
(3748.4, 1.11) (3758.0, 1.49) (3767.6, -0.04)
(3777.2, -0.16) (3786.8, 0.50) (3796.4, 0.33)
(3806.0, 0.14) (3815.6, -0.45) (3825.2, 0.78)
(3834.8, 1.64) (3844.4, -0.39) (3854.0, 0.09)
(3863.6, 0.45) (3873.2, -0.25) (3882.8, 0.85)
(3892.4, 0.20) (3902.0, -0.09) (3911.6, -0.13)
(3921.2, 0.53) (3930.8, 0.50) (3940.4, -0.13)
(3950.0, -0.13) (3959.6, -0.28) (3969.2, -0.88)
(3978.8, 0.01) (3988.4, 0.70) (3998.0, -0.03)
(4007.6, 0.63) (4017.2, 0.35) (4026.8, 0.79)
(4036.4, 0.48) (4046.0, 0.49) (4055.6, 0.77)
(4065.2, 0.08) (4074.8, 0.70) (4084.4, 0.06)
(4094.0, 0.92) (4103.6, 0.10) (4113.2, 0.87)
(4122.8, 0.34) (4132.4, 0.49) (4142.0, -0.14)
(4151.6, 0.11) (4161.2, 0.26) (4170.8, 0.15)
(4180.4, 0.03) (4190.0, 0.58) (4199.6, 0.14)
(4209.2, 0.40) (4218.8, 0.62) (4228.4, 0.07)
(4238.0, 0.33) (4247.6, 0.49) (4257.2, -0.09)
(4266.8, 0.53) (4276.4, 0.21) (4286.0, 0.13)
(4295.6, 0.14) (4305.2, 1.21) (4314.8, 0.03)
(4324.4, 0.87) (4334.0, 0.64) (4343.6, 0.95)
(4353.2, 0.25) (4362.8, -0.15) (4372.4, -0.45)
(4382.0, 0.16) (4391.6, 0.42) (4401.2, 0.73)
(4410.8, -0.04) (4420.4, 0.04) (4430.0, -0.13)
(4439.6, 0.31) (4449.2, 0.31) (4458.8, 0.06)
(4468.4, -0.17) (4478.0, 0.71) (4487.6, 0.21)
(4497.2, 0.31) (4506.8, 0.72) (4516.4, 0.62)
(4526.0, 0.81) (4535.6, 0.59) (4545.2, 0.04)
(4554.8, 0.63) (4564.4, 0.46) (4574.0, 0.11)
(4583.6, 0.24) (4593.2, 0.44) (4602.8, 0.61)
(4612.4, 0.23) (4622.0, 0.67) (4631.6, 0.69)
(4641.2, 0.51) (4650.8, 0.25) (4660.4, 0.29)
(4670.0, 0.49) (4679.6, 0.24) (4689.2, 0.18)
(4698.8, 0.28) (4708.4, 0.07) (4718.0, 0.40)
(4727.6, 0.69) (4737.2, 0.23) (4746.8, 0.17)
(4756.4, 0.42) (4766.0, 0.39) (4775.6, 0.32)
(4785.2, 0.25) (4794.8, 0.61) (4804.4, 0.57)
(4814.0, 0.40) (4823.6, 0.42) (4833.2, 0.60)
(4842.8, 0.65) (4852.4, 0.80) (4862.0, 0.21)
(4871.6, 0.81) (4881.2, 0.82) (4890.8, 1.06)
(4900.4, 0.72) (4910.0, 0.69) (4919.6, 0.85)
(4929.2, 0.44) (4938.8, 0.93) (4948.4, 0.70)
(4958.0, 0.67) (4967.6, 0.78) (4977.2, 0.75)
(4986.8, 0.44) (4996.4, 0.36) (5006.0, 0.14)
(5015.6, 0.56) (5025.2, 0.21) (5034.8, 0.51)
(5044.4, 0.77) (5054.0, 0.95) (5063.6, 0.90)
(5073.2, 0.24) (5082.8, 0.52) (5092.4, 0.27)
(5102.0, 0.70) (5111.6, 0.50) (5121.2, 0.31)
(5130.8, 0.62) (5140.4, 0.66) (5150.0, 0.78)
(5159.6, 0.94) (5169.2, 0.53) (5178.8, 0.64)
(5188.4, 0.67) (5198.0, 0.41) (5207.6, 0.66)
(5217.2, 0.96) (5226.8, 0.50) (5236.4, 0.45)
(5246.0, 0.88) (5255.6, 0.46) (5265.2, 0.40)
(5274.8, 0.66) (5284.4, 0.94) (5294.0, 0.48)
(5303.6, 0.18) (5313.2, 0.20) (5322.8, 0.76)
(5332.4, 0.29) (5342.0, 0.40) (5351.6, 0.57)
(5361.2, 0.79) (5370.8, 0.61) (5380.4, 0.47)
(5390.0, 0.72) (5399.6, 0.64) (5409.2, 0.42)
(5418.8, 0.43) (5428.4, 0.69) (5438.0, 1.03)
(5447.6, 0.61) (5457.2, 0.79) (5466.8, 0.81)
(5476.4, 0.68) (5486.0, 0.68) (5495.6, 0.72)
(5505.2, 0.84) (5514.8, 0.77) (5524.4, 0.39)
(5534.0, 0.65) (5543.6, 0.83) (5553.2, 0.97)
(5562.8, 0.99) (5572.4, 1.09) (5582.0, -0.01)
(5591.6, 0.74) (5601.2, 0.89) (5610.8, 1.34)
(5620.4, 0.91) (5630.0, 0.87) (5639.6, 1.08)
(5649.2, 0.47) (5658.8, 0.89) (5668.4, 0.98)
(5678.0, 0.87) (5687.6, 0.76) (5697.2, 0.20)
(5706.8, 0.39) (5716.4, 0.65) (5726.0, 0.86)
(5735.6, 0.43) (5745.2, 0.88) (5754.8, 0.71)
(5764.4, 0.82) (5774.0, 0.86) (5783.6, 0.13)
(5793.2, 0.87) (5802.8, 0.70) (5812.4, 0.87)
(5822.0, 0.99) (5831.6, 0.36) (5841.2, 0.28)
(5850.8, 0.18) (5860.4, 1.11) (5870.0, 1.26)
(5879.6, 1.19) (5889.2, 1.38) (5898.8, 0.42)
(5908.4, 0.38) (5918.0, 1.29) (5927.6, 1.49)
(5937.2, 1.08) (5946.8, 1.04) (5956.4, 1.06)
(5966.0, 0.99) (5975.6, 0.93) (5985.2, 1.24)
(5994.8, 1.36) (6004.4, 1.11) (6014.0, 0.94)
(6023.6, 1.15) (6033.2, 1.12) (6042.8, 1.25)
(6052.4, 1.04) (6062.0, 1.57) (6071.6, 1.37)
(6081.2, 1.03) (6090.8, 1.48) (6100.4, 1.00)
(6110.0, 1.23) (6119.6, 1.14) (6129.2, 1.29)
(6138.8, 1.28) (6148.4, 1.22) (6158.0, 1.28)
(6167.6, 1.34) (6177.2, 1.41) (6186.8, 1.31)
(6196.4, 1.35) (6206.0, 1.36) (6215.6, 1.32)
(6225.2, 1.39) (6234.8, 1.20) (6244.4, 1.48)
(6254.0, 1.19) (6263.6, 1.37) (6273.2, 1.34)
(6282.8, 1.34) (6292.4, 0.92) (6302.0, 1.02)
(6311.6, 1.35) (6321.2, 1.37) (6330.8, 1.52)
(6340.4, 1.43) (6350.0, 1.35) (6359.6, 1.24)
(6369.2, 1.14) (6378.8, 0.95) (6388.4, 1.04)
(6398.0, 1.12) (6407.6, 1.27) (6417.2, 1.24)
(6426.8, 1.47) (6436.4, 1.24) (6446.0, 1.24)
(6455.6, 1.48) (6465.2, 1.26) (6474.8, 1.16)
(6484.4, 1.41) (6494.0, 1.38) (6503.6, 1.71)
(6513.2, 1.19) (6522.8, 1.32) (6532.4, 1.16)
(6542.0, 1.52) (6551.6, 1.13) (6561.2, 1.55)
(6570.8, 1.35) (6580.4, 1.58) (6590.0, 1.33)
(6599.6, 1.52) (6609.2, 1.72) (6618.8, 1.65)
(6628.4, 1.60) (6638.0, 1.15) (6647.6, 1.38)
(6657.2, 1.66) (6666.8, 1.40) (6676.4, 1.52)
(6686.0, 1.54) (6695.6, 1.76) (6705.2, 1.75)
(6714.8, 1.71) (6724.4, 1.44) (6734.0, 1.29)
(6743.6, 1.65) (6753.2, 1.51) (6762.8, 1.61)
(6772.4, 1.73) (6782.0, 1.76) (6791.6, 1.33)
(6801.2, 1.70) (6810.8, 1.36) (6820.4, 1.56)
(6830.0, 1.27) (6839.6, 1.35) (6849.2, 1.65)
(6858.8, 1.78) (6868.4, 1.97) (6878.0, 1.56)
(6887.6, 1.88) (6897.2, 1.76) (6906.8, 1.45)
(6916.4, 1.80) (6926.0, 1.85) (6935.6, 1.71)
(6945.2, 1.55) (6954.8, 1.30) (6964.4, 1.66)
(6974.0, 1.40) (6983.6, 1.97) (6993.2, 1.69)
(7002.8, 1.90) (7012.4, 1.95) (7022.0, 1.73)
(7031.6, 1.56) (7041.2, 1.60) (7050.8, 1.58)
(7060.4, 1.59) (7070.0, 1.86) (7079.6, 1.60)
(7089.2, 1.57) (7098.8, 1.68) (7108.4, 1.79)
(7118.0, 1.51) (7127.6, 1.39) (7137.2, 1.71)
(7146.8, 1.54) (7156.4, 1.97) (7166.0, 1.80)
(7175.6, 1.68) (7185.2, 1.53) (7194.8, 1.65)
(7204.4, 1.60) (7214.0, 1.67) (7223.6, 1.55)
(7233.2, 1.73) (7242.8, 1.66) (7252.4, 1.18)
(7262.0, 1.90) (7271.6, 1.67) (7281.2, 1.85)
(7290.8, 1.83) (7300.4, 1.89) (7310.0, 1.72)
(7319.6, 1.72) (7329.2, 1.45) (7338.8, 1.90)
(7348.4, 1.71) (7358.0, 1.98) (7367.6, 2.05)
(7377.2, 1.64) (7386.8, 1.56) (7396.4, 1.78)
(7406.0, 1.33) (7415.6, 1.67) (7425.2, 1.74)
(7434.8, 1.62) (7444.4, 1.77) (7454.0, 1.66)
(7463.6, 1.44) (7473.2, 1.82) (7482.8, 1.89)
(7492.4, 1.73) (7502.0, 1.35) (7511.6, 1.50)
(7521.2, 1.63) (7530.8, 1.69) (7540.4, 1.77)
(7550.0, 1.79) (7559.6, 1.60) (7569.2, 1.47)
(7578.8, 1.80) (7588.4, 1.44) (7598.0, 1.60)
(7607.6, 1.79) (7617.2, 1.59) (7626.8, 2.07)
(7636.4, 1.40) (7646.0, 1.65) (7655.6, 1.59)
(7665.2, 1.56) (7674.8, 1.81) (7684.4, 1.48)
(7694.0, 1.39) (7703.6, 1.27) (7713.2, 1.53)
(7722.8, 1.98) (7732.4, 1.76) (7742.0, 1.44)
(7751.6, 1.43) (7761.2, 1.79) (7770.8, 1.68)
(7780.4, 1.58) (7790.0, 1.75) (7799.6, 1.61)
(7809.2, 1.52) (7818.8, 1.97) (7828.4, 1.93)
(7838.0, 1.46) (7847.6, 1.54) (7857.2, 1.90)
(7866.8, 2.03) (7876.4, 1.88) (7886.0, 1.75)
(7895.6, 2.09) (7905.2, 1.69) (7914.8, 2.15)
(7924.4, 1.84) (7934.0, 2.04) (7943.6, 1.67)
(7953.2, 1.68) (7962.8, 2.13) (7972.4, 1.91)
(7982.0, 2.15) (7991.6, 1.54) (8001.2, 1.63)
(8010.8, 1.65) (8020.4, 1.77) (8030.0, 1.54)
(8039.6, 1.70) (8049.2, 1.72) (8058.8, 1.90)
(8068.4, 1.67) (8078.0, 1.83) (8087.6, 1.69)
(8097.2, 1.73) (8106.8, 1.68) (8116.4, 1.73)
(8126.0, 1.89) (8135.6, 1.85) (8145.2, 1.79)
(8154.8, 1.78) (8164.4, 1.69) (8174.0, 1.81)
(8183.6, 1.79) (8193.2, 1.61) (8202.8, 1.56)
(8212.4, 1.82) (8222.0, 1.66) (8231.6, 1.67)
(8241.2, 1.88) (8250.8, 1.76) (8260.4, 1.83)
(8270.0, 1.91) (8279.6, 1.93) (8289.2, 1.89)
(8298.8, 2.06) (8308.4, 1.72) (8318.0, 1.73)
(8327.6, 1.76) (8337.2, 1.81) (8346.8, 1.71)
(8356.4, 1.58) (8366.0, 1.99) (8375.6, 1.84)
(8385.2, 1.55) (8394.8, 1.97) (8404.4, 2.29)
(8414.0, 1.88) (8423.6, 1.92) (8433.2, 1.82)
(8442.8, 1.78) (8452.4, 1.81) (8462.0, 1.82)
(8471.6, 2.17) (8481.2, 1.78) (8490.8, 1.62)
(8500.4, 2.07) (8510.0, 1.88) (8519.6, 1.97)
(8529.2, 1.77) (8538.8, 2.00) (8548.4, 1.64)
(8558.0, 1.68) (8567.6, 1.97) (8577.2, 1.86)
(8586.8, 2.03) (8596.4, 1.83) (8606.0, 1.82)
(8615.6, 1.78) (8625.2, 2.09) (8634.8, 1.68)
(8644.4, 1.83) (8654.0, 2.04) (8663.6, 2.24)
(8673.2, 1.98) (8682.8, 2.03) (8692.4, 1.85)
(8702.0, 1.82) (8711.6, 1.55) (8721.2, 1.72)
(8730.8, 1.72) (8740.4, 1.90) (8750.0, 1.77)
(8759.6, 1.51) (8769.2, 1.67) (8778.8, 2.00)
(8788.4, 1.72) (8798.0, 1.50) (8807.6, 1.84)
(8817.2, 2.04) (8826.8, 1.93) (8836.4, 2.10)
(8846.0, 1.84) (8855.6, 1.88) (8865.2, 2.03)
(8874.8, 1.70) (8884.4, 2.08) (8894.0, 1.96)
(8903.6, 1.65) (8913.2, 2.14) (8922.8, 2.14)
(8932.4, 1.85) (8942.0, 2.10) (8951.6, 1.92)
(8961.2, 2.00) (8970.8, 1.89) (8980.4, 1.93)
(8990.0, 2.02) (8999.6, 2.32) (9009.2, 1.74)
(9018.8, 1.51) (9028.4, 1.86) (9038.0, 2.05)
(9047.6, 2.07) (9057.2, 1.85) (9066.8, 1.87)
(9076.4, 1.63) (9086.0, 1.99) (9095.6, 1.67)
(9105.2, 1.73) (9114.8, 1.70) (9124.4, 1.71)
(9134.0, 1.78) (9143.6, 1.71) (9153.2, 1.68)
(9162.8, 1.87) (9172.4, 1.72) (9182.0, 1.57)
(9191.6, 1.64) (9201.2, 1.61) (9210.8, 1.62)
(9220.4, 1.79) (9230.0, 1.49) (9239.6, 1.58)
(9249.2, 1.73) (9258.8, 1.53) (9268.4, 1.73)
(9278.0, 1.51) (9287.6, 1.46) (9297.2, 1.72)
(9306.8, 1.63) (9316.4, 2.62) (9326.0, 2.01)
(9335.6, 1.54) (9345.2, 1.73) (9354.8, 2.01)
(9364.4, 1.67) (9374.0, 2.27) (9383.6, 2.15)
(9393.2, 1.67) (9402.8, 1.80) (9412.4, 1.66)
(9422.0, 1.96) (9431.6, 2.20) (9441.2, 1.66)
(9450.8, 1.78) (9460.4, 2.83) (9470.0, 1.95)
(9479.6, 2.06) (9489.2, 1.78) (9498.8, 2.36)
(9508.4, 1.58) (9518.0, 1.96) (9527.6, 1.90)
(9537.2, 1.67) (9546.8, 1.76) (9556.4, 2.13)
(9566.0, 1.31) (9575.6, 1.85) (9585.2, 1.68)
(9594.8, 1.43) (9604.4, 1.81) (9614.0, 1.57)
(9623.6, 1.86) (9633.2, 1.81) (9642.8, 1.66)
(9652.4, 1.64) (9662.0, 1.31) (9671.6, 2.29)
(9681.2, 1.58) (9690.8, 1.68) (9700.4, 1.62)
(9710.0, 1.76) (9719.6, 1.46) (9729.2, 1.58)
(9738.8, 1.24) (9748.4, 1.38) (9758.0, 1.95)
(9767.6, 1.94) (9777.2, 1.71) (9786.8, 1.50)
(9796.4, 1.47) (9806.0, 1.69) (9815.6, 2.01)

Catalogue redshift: 0.49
